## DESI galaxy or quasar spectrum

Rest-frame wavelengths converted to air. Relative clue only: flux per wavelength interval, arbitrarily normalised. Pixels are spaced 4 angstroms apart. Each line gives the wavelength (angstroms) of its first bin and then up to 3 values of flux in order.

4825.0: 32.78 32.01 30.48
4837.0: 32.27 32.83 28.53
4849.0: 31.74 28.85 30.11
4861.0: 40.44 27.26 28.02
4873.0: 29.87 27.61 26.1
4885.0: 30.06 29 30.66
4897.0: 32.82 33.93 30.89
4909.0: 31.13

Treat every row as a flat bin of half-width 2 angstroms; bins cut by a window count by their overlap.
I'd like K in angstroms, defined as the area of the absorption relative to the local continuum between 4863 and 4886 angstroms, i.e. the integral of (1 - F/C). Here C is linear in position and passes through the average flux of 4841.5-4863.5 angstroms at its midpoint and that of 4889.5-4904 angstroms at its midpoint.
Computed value 2.8 angstroms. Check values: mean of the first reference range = 31.9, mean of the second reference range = 32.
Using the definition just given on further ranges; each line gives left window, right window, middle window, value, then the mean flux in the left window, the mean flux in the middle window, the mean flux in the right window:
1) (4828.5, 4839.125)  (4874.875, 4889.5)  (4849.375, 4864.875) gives -1.2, 31.5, 32.3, 28.1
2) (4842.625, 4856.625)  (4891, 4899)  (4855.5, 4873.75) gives -0.5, 29.8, 31.3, 31.7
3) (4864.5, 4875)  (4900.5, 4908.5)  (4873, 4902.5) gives 0.3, 28.5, 29.9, 31.9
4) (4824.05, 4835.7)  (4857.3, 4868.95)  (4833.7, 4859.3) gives 0.9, 31.7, 30.8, 32.3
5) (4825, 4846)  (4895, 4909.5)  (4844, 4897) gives 3.2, 31.5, 30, 32.3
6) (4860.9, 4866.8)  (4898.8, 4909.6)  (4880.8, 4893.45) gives 1.1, 32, 29.2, 32.1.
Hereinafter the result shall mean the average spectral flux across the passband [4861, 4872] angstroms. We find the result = 30.2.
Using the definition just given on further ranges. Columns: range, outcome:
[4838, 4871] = 31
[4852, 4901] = 30.2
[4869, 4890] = 28.5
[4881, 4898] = 30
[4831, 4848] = 31.1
